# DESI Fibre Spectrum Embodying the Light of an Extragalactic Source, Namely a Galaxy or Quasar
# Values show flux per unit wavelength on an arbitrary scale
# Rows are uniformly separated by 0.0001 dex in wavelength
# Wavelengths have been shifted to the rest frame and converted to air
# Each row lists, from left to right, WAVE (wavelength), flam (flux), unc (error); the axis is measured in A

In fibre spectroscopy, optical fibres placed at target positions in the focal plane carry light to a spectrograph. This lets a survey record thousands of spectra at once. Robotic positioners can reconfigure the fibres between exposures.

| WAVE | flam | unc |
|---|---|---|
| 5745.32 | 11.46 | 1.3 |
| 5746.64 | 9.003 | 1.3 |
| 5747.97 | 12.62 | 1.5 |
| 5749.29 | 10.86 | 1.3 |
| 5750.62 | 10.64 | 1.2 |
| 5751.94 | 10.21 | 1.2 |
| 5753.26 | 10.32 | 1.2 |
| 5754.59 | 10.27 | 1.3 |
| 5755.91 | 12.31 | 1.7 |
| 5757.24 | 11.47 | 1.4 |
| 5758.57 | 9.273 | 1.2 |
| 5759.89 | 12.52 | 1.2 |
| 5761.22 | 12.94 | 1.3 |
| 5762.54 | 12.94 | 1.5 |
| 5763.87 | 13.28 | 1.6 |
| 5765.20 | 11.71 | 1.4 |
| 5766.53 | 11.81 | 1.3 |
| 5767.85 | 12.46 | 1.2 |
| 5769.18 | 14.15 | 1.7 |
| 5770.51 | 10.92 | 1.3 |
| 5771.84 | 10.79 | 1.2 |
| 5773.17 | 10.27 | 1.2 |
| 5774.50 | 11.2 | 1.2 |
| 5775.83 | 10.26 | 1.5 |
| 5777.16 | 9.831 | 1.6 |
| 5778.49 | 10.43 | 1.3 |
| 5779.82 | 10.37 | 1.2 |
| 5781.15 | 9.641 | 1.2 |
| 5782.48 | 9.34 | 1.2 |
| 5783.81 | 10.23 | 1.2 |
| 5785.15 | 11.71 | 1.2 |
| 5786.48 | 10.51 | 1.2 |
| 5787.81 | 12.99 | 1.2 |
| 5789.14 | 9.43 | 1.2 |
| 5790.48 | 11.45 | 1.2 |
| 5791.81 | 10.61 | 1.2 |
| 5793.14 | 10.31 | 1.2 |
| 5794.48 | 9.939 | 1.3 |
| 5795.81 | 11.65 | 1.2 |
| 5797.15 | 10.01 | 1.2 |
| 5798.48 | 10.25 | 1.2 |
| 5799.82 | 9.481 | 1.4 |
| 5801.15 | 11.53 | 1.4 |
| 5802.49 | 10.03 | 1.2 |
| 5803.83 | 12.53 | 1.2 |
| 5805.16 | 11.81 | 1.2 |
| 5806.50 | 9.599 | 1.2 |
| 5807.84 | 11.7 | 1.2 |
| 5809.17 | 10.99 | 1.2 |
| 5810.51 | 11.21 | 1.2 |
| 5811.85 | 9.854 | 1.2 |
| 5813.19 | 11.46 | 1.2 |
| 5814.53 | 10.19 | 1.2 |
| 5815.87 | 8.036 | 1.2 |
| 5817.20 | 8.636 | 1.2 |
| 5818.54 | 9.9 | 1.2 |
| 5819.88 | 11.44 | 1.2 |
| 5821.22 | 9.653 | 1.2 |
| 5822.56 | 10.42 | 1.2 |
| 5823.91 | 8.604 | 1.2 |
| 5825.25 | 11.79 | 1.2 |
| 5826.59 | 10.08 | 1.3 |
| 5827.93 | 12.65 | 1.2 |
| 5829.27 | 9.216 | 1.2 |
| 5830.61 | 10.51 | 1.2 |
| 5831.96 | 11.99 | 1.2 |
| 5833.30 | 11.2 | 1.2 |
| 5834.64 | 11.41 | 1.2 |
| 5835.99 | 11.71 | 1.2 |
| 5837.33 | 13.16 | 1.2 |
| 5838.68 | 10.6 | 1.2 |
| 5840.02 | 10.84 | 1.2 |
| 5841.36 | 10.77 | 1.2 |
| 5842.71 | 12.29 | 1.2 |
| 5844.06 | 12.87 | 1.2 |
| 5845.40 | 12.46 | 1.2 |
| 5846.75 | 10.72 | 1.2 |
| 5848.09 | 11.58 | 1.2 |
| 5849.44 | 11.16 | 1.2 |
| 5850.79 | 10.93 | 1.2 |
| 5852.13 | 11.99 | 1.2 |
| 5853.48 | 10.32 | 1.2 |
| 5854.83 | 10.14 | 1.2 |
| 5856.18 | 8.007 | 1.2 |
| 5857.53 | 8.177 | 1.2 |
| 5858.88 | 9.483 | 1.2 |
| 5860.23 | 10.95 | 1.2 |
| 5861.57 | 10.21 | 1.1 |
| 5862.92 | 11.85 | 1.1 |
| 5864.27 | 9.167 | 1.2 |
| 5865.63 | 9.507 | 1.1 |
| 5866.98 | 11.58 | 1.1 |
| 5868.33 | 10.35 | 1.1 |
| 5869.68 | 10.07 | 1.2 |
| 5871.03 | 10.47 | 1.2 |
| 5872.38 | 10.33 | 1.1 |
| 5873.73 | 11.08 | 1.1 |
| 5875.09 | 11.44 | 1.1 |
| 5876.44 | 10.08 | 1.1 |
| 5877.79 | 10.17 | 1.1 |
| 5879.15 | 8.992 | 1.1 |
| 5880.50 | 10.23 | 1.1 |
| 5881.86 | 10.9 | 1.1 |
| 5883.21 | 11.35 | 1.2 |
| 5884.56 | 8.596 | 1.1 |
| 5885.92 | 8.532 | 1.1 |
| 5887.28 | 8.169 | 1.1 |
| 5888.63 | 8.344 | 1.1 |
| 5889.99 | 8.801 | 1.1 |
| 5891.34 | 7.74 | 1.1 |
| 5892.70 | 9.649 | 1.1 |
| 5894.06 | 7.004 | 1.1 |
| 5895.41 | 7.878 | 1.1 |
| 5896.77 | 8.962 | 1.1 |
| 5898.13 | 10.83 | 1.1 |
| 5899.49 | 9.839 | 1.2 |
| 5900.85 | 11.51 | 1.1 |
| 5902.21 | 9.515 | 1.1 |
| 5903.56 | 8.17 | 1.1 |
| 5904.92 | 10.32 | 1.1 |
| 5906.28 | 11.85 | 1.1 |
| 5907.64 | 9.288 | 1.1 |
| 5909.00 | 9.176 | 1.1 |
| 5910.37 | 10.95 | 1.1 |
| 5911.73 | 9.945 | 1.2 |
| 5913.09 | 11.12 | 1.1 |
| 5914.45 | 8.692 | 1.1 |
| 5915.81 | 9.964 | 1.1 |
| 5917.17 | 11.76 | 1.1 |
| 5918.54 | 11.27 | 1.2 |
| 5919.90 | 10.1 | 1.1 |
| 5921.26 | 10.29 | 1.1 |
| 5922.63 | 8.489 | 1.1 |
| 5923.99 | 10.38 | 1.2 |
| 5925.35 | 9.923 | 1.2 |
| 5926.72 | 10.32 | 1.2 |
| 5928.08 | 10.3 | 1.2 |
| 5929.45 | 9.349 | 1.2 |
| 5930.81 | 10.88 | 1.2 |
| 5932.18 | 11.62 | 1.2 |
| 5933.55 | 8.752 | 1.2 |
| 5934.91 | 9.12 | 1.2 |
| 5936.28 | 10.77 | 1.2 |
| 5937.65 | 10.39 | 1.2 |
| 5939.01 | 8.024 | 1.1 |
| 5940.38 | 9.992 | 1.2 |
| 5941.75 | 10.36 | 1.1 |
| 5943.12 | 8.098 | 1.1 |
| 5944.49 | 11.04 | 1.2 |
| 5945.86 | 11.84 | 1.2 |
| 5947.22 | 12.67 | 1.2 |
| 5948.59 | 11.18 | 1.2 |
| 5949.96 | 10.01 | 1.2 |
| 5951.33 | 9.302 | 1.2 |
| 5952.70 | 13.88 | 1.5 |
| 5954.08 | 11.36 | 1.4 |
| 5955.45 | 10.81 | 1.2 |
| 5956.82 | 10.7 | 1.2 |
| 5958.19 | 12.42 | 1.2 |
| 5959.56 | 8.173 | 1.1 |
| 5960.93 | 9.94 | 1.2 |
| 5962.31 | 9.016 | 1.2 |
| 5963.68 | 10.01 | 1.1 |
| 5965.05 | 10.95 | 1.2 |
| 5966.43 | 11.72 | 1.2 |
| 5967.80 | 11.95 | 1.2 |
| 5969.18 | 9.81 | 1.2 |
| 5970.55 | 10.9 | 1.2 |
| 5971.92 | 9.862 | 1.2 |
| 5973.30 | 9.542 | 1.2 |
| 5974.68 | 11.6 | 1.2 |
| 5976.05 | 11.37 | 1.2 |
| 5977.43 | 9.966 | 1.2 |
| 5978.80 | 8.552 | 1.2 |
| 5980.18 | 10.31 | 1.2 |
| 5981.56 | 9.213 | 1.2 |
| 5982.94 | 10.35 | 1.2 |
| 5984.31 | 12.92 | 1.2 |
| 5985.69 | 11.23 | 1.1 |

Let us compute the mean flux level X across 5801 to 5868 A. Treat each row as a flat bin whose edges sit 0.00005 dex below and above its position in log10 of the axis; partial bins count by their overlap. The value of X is 10.7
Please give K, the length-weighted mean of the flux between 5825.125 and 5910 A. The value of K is 10.3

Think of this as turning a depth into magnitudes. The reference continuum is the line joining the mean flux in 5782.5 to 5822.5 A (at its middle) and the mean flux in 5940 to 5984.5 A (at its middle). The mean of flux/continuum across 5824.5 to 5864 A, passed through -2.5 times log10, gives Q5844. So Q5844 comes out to -0.04 mag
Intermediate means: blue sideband 10.6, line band 11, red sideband 10.6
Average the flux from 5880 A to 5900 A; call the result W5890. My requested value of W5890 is 9.1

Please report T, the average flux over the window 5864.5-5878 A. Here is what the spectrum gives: 10.5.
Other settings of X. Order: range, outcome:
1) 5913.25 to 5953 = 10.3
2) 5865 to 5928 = 9.87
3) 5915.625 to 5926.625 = 10.3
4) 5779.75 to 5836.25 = 10.6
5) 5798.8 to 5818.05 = 10.5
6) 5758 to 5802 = 11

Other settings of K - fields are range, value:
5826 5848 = 11.4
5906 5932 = 10.2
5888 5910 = 9.33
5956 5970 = 10.5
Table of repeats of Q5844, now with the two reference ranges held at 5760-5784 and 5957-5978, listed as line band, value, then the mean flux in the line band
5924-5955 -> 0.02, 10.4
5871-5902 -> 0.13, 9.58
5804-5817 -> 0.06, 10.6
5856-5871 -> 0.09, 10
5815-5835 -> 0.07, 10.4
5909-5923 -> 0.05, 10.2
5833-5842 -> -0.04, 11.4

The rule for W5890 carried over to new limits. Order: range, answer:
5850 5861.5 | 10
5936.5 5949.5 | 10.4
